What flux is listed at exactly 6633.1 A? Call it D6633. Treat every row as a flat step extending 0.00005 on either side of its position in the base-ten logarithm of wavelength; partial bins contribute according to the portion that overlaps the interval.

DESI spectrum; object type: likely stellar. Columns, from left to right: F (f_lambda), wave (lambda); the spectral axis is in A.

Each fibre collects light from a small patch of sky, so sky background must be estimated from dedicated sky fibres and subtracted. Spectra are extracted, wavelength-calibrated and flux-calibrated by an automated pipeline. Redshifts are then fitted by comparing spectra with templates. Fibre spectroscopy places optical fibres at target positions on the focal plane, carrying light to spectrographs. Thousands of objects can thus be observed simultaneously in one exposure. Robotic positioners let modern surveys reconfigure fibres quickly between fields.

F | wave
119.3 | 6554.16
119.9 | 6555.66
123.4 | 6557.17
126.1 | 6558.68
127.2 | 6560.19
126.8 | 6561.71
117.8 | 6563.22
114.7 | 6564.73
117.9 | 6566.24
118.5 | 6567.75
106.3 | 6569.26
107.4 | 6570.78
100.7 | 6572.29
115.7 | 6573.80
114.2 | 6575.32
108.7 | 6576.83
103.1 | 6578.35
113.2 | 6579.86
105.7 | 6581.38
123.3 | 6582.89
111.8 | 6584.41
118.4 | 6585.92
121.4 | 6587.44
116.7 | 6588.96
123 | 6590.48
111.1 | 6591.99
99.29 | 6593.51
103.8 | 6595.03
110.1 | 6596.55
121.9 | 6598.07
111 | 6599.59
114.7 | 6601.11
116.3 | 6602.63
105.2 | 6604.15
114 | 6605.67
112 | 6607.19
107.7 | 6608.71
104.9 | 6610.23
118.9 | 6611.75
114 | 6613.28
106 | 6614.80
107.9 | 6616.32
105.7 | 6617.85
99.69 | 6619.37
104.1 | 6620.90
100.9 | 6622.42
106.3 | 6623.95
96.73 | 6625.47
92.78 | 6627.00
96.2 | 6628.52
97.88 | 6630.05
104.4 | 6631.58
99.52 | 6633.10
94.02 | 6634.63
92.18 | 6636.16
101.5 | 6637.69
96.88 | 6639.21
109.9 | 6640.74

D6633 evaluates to 99.52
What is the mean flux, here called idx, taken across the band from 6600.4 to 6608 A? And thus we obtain 112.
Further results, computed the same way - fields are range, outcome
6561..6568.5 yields 119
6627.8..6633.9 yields 99.5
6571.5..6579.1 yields 108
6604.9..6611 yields 110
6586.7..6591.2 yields 120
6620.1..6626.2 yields 102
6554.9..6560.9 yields 124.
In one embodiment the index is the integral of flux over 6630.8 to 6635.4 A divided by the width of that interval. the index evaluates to 99.3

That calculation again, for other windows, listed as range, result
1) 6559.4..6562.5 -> 127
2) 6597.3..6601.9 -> 116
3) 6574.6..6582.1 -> 109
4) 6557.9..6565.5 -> 122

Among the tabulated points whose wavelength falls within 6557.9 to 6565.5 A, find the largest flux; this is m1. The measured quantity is 127.2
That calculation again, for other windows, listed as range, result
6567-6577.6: 118.5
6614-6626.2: 107.9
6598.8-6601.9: 114.7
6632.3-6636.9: 99.52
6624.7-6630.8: 97.88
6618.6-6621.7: 104.1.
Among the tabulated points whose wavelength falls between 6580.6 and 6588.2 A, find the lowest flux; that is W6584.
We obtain 105.7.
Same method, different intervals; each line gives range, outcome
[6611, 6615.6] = 106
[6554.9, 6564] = 117.8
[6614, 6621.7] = 99.69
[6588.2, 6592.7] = 111.1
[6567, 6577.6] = 100.7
